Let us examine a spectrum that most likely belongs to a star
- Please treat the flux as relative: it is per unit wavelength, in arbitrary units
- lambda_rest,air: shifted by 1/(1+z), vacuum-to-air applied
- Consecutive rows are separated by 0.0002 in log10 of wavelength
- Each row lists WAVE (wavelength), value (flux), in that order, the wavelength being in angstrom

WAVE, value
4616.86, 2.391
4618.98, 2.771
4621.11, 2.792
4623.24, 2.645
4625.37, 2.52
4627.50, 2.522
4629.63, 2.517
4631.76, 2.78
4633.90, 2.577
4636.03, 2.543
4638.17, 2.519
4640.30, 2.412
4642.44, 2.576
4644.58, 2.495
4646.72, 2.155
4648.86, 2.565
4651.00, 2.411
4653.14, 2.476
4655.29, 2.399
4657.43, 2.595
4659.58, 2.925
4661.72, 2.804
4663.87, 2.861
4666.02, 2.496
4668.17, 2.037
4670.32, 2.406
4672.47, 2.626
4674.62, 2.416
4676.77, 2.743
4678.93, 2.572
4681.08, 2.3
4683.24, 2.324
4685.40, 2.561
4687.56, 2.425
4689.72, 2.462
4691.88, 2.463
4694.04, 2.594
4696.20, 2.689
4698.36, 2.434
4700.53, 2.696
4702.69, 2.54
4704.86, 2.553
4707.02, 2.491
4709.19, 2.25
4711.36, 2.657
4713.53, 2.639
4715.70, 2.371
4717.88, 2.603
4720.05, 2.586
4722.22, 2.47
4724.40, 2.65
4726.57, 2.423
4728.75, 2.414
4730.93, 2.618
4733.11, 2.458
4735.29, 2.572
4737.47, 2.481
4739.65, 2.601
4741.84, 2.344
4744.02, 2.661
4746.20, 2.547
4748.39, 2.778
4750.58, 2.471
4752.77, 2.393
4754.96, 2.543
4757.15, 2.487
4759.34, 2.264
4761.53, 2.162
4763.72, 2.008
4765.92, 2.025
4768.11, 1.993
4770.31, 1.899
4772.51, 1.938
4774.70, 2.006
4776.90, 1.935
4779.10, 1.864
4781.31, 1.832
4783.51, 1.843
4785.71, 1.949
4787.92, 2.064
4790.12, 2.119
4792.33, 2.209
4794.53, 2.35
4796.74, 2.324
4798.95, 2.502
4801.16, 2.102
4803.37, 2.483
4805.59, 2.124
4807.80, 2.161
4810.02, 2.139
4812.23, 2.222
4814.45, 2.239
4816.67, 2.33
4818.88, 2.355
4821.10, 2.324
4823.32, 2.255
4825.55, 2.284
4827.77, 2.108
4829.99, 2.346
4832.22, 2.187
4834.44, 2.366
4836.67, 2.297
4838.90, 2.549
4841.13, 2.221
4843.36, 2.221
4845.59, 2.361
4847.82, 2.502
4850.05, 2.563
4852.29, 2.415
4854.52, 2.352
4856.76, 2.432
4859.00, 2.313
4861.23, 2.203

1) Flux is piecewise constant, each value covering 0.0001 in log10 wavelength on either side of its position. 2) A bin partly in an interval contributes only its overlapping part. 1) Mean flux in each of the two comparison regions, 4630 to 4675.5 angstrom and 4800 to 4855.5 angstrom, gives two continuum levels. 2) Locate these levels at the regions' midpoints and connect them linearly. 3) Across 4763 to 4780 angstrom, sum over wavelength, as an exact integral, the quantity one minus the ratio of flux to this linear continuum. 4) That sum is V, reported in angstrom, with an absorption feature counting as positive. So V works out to 3.0 angstrom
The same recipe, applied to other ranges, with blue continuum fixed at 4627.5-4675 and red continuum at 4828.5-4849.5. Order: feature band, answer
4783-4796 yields 1.54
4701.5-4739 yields -0.89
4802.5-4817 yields 0.83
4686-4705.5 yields -0.44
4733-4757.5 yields -0.98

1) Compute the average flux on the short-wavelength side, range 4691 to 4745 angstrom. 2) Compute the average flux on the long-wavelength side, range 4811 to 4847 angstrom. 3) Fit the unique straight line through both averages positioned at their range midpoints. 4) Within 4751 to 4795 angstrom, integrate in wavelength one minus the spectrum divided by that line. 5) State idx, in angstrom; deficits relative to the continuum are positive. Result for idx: 5.79 angstrom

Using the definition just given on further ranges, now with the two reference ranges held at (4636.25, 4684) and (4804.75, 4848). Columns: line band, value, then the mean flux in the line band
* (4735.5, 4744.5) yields -0.5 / 2.52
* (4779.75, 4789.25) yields 1.7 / 1.92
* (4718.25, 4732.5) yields -0.7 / 2.53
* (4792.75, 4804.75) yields -0.1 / 2.34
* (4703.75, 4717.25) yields -0.3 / 2.5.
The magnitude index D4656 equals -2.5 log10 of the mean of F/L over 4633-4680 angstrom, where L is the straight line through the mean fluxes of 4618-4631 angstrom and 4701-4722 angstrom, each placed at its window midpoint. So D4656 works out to 0.03 mag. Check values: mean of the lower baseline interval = 2.63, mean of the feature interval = 2.53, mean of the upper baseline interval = 2.52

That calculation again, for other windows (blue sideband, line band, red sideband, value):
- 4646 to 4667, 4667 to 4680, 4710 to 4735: 0.042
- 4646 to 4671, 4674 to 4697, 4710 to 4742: 0.008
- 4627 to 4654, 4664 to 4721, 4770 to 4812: -0.062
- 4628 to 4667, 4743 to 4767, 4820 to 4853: 0.017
